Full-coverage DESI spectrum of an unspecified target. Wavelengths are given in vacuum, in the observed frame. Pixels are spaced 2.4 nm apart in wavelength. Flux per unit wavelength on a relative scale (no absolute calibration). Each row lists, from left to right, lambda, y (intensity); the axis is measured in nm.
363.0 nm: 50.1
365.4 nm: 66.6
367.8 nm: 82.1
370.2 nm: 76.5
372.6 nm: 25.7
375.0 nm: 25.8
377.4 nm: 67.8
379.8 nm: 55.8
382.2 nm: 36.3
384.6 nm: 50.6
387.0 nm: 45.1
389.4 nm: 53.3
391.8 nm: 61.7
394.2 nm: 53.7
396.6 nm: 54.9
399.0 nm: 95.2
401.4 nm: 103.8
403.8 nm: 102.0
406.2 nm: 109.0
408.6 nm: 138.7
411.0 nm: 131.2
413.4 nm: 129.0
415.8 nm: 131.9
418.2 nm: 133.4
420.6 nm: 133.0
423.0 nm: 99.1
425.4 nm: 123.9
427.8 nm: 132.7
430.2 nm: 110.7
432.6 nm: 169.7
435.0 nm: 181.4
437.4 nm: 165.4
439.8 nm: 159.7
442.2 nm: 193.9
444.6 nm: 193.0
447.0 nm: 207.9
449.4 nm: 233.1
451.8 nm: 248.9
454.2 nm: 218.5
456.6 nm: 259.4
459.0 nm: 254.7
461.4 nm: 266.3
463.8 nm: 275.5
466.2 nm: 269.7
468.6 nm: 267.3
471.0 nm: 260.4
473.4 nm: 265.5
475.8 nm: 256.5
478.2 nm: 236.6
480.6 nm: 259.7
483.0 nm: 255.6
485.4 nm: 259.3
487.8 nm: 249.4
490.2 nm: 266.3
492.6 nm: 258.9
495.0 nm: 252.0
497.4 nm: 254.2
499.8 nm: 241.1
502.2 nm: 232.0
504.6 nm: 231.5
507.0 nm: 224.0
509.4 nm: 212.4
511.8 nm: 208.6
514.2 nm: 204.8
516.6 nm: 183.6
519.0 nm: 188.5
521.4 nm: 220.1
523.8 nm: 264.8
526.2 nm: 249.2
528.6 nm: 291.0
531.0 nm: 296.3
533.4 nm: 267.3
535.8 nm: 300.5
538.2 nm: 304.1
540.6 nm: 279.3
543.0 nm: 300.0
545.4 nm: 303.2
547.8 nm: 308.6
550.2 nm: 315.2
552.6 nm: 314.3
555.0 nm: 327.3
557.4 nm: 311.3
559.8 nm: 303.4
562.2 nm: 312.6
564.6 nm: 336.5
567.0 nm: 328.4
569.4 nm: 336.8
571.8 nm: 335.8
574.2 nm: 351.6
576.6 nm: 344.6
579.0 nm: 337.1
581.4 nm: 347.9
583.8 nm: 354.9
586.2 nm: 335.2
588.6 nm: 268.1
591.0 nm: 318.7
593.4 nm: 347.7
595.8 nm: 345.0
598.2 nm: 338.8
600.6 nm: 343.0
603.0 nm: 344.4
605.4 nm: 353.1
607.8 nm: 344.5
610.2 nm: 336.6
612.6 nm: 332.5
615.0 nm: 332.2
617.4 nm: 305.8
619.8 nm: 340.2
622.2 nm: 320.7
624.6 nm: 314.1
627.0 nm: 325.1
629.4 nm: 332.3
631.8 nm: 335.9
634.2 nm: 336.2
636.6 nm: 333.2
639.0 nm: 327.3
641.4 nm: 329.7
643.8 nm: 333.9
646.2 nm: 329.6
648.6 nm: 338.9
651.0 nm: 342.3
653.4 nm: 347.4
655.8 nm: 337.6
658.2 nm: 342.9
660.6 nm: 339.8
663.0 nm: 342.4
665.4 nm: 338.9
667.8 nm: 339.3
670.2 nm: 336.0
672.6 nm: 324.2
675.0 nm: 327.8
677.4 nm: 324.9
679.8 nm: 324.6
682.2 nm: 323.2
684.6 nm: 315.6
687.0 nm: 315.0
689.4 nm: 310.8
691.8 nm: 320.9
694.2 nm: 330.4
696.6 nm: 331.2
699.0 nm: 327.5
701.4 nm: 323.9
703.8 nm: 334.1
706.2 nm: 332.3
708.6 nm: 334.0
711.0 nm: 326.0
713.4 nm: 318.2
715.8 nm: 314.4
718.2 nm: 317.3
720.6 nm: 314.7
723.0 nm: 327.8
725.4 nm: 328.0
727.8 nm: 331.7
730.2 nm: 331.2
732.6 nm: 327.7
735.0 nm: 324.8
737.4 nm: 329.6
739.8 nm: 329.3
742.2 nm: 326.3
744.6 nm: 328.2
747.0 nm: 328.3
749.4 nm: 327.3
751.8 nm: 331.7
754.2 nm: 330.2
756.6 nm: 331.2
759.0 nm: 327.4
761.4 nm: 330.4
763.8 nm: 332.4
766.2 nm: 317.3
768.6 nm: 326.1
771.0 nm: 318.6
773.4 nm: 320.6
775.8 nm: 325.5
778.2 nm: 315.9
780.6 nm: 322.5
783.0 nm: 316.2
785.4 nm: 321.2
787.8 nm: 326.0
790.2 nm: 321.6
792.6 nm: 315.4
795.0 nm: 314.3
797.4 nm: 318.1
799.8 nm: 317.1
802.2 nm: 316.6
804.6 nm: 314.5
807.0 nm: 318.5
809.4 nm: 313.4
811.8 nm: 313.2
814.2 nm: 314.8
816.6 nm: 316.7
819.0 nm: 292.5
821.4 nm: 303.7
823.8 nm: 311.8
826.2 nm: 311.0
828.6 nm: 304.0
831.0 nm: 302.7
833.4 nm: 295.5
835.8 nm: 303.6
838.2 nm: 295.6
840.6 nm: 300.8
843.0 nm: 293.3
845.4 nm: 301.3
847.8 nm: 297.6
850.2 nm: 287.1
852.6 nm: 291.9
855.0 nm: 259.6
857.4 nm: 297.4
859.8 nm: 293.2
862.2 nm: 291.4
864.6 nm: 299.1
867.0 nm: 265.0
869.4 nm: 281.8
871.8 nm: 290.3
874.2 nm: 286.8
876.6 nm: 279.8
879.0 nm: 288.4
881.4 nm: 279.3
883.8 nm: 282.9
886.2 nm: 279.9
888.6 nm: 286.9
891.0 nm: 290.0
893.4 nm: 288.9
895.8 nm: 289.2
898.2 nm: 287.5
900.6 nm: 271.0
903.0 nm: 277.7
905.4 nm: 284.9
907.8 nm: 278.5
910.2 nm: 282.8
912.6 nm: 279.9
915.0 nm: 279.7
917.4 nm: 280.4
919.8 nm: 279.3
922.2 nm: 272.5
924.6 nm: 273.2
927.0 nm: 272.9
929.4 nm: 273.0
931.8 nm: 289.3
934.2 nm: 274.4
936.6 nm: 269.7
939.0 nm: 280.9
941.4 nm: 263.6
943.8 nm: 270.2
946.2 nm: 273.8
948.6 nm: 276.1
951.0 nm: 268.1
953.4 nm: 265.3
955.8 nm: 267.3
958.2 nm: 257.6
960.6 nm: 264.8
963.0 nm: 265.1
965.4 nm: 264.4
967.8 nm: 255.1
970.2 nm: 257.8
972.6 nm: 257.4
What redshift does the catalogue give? 0.000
